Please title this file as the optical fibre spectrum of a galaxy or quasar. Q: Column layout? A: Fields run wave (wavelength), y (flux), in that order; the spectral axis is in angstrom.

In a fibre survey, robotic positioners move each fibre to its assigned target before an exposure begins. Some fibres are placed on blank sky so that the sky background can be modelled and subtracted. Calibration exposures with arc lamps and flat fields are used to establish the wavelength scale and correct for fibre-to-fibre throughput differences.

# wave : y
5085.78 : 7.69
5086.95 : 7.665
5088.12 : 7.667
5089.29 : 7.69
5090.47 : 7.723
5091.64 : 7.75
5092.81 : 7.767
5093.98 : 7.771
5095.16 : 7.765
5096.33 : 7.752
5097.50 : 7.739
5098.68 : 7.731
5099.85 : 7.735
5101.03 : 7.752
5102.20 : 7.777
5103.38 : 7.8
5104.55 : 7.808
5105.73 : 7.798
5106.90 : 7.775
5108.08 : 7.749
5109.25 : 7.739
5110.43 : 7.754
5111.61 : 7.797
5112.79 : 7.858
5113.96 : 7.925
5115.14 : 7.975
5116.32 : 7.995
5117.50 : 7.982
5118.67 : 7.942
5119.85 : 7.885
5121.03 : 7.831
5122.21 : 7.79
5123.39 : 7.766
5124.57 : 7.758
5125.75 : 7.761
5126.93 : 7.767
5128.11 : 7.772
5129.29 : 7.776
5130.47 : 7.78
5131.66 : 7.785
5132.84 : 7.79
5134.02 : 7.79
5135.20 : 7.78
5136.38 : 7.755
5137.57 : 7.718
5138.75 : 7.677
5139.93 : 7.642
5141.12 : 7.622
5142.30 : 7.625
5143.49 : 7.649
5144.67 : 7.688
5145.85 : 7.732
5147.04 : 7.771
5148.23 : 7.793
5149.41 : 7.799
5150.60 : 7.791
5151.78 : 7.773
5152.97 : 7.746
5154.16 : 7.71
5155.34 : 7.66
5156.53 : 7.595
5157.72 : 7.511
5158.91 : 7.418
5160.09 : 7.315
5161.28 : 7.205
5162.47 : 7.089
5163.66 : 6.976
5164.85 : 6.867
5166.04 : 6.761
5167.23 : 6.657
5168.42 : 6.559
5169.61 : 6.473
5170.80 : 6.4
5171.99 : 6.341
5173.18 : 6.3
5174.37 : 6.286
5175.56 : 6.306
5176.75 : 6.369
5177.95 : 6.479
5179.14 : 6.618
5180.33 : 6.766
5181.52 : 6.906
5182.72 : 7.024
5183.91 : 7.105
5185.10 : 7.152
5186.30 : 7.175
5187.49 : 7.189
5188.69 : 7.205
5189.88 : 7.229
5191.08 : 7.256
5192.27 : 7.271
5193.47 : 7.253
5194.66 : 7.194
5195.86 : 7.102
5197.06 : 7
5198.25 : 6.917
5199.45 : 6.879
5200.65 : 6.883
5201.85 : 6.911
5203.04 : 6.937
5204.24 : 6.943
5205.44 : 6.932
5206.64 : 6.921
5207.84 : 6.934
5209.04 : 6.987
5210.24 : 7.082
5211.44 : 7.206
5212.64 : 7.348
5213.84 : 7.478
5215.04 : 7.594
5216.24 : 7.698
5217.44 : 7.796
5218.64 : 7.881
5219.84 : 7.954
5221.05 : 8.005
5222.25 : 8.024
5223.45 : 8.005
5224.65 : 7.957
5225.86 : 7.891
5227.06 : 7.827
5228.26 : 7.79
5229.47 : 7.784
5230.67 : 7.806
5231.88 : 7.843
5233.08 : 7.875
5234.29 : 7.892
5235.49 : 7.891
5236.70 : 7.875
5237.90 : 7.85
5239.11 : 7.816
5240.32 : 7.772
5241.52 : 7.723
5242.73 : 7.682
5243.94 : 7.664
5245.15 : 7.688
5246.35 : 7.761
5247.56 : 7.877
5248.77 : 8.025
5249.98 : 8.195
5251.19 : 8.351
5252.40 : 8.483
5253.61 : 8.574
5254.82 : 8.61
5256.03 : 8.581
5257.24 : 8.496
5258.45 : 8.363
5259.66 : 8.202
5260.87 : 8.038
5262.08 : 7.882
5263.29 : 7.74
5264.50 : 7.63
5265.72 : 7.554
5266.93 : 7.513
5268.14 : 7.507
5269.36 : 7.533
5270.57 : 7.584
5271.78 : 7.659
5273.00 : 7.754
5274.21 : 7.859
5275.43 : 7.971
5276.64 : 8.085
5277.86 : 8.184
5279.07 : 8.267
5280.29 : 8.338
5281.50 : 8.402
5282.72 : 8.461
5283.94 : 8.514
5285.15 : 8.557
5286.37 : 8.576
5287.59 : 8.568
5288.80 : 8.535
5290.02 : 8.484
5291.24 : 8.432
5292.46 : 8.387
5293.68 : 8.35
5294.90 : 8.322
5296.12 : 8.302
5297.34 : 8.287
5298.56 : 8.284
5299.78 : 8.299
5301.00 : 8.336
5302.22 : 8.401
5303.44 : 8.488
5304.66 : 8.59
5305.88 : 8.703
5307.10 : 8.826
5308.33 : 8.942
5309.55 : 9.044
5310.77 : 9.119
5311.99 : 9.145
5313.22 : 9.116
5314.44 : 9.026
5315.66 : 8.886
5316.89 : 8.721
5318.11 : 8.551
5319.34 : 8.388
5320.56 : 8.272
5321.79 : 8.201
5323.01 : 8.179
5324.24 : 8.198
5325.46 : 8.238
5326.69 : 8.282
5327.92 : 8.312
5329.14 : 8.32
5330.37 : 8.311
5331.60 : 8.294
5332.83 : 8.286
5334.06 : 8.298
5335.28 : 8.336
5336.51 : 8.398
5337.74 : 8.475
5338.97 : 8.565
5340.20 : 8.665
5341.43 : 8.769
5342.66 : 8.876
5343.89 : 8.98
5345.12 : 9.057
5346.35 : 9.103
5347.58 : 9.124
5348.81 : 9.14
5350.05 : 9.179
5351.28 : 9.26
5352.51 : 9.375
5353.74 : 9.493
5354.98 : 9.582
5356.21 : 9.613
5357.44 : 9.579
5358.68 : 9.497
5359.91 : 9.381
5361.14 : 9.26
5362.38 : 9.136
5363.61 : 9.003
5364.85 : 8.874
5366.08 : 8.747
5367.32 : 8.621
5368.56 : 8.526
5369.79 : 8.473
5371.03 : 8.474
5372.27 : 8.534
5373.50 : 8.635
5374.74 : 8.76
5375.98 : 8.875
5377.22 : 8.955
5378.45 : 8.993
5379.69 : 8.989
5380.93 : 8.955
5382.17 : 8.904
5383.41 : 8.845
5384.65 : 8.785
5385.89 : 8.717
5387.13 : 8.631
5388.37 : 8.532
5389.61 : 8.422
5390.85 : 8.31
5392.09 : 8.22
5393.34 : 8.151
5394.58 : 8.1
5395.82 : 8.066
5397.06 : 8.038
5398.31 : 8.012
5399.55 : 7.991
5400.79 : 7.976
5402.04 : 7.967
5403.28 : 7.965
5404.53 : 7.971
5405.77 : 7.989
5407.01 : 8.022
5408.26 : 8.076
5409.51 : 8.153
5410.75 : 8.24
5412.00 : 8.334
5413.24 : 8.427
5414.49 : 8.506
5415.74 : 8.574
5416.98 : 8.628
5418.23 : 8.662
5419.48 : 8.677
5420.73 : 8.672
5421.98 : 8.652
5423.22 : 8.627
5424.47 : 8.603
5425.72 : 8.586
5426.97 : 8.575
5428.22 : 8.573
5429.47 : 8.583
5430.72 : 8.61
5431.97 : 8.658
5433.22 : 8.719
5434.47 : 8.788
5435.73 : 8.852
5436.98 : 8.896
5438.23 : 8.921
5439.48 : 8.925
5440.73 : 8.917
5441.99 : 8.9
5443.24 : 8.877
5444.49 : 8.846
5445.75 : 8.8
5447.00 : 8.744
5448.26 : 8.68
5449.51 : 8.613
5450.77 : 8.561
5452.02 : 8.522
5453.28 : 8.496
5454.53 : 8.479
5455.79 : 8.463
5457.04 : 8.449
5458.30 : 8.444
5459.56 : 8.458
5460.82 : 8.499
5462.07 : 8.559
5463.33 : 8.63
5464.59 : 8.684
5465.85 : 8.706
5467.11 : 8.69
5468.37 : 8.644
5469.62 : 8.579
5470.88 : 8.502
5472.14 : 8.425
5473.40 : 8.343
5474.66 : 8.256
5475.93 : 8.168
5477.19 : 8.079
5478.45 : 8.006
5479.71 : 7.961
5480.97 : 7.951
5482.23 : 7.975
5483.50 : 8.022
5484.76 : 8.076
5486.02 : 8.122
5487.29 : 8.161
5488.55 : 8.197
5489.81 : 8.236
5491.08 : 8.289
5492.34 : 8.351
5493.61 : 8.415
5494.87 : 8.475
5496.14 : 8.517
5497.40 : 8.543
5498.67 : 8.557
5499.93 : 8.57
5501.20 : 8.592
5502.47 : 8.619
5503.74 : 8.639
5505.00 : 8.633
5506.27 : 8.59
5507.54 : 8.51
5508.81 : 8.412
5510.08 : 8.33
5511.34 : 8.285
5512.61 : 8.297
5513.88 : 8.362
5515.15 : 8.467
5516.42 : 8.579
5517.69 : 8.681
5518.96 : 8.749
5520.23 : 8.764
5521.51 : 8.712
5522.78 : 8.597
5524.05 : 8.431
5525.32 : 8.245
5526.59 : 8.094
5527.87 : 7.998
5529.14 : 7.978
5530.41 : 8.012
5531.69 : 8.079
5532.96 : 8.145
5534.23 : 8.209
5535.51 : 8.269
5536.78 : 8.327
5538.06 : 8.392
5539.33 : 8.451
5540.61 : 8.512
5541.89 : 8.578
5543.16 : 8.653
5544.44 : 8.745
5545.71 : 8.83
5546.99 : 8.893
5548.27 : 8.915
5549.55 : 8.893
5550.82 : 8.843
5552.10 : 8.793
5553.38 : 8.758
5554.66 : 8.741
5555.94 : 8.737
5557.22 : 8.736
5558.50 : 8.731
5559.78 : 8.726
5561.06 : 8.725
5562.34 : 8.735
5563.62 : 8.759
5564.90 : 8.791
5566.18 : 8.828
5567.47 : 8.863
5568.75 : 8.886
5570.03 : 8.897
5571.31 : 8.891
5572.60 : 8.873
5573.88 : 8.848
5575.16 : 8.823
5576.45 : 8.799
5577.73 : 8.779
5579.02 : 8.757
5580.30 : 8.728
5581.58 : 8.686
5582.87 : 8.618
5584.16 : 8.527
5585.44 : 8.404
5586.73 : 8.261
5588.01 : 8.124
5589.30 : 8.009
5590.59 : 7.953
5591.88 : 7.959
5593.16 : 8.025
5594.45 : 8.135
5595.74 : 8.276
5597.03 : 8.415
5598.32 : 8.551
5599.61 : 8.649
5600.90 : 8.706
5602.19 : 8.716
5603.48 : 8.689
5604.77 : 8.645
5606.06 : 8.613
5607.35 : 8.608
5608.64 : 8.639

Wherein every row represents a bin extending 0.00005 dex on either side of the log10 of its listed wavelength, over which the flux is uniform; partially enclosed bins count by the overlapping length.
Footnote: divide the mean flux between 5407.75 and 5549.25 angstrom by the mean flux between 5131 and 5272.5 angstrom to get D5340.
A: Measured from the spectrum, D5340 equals 1.1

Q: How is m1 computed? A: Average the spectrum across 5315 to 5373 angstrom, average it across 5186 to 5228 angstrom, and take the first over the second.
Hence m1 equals 1.2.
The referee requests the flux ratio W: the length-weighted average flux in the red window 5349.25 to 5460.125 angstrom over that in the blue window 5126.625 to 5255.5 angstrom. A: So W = 1.2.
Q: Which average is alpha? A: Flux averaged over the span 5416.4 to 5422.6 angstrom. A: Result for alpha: 8.65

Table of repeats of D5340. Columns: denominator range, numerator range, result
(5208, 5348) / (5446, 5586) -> 1.04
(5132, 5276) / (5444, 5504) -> 1.12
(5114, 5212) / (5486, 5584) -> 1.17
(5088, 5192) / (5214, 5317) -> 1.09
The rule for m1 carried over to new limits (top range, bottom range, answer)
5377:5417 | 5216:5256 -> 1.05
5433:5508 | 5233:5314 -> 1.04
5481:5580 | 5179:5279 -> 1.12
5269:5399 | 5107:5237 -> 1.16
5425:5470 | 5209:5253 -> 1.11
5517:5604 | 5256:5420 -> 1.01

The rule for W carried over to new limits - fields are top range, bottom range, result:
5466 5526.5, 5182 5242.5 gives 1.13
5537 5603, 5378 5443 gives 1.01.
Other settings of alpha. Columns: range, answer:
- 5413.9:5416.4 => 8.56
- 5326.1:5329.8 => 8.31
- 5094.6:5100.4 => 7.75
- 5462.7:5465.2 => 8.65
